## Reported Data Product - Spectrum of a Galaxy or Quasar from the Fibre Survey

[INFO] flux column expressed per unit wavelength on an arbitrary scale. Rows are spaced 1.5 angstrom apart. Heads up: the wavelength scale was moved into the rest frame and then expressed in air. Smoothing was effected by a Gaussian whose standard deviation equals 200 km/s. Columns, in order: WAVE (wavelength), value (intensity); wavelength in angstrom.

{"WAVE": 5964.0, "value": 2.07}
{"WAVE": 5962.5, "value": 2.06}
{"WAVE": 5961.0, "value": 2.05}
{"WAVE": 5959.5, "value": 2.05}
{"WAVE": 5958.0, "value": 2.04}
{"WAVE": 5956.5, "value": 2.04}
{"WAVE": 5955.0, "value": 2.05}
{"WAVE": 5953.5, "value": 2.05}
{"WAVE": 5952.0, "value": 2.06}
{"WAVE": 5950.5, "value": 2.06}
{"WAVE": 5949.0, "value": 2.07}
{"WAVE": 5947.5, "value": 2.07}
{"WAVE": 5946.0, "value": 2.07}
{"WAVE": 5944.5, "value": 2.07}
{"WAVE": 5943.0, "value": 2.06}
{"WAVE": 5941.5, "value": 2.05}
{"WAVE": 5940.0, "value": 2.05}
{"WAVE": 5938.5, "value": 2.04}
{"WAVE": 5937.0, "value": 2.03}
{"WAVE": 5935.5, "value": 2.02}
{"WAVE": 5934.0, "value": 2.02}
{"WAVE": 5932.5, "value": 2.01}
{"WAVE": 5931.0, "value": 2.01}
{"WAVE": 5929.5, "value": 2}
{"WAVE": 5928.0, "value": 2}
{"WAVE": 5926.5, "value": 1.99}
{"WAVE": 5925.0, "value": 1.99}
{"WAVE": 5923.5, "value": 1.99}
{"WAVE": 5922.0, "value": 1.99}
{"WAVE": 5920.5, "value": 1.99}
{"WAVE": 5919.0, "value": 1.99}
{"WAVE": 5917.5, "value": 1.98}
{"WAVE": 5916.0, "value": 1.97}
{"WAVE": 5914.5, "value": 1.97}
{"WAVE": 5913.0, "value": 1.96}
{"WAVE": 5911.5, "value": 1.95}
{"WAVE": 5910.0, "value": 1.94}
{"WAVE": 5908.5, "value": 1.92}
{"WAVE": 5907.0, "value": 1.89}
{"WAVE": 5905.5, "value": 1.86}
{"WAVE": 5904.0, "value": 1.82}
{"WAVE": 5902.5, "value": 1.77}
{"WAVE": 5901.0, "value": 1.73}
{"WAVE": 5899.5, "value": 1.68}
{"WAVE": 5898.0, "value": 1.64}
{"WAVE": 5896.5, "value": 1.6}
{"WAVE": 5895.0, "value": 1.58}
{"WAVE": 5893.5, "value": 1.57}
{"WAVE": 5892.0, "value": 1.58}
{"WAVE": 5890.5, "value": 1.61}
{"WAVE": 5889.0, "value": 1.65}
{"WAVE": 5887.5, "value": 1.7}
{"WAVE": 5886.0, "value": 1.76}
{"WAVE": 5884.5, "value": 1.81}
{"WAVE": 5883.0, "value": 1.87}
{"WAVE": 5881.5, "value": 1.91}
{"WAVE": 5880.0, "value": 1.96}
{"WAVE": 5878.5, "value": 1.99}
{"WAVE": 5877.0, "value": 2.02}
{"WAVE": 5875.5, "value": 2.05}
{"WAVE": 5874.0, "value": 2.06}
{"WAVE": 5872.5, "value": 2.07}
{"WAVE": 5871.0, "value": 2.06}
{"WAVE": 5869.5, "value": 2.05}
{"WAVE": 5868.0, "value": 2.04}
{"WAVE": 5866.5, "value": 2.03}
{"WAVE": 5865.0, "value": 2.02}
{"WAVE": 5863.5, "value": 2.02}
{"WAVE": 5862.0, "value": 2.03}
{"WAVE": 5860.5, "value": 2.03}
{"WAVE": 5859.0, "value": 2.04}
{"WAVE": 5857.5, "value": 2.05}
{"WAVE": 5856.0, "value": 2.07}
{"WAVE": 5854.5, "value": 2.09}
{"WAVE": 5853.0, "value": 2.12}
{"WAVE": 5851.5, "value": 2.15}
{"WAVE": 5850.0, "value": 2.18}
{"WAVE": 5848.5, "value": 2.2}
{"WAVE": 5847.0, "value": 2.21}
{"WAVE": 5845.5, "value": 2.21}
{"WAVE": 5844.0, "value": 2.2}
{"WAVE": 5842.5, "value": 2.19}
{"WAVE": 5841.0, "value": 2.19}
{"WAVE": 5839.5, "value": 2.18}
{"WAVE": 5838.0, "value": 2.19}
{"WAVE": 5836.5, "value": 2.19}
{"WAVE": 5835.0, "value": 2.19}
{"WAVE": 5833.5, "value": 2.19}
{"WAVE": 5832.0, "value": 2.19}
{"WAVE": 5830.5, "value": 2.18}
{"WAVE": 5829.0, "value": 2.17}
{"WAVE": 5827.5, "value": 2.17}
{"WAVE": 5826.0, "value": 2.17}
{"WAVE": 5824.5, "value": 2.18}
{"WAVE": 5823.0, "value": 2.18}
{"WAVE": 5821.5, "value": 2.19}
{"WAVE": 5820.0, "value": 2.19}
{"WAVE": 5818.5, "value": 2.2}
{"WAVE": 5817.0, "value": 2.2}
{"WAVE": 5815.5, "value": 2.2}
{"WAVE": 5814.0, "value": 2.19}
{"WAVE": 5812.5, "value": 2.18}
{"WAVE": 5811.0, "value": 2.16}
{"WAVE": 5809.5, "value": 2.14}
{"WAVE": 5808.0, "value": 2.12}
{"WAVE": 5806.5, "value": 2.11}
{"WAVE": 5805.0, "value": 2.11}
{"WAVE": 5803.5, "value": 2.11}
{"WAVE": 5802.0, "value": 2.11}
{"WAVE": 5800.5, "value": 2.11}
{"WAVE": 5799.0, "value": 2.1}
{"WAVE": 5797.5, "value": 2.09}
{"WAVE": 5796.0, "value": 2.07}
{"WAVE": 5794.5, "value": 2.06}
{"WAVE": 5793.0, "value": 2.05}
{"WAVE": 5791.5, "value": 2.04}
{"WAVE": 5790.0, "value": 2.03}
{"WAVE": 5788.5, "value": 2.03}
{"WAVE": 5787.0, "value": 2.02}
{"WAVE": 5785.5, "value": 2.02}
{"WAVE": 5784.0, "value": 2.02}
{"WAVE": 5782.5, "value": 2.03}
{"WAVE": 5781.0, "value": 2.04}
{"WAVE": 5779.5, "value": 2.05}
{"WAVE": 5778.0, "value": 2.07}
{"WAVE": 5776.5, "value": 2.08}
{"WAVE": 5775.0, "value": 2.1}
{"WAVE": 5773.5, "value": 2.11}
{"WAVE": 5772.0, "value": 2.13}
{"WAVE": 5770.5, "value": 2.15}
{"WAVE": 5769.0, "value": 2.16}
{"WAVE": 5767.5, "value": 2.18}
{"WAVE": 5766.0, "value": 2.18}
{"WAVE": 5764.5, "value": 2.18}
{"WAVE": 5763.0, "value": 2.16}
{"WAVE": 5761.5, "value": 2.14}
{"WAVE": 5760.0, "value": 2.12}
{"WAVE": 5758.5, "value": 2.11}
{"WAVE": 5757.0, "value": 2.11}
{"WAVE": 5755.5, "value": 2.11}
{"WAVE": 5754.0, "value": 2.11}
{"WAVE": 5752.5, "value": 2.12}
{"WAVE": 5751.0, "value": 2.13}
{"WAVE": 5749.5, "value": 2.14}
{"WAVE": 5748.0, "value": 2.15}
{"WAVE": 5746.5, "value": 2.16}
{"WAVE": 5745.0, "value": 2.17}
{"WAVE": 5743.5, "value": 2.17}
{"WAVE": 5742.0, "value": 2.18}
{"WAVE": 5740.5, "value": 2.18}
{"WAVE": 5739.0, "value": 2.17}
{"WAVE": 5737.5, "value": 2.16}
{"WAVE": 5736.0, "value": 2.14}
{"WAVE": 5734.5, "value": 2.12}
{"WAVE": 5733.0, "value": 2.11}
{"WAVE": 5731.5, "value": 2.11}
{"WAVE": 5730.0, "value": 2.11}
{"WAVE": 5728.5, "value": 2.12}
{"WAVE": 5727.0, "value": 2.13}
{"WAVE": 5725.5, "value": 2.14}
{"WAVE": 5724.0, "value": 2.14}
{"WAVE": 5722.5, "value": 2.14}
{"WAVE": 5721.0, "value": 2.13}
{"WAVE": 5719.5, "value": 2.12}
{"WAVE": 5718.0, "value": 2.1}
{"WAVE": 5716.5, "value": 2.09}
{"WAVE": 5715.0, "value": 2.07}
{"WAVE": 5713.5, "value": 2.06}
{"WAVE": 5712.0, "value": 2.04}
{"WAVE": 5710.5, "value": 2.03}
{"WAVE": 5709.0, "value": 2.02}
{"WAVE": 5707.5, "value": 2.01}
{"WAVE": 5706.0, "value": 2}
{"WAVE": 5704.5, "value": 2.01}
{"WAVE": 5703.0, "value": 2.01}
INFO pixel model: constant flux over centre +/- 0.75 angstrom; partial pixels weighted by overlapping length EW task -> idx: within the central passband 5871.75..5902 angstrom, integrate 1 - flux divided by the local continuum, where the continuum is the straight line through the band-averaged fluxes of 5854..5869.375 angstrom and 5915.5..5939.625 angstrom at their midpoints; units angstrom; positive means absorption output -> 3.51 angstrom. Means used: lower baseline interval 2.04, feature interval 1.79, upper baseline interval 2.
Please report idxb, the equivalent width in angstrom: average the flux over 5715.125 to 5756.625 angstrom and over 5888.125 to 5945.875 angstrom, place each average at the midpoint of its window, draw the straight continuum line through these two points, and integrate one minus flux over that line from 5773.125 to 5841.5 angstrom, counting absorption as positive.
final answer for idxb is -2.8 angstrom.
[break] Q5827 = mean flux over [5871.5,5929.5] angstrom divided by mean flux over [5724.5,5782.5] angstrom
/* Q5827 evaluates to 0.88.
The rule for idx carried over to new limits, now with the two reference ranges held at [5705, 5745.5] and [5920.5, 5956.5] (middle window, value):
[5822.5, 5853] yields -1.7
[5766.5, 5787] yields 0.0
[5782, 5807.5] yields 0.2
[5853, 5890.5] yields 1.6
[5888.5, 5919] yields 3.8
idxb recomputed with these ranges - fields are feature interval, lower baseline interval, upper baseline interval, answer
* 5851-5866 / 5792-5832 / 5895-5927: -0.3 angstrom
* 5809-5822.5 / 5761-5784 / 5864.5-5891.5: -1.0 angstrom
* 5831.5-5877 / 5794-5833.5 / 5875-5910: -3.6 angstrom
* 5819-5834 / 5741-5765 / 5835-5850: 0.0 angstrom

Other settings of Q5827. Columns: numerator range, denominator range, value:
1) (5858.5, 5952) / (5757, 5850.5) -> 0.91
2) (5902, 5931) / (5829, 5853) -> 0.89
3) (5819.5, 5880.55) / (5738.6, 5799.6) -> 1.01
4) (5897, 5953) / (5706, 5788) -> 0.93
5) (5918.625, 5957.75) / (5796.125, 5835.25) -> 0.94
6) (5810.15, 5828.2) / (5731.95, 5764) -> 1.02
